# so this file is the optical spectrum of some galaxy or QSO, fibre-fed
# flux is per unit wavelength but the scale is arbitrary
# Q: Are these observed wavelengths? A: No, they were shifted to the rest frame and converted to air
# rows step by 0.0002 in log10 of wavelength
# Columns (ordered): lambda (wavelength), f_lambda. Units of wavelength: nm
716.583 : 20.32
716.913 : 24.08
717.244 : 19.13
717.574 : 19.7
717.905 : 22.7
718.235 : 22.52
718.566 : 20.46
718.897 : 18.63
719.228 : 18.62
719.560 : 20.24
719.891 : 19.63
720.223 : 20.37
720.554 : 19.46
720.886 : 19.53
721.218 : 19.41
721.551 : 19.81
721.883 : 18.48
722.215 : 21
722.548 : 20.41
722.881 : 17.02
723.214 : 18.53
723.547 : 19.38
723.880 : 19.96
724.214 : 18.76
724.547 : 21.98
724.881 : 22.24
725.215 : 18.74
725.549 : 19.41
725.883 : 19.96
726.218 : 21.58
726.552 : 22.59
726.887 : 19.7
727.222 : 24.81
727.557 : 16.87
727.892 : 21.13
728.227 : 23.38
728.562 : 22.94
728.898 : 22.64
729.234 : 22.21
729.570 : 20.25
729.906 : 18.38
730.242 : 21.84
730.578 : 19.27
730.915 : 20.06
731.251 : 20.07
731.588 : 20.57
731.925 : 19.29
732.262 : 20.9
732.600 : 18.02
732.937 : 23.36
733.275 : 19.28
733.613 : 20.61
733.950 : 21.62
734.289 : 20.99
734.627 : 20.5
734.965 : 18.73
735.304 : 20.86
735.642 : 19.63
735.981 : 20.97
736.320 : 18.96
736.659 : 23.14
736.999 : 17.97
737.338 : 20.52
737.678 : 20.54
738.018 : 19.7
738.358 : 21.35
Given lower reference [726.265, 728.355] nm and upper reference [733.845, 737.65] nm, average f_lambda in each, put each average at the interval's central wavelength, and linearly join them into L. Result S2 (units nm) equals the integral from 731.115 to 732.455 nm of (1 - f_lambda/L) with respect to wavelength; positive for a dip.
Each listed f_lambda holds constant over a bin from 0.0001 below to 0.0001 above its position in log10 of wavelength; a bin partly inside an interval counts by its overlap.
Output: 0.04 nm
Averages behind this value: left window 21.4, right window 20.3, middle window 20.2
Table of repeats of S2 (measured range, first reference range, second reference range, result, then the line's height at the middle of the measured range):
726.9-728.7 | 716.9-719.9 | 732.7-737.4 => -0.10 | 20.5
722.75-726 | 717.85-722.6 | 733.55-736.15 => 0.09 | 20.2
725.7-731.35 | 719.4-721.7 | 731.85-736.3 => -0.26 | 20.1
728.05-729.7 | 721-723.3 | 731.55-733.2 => -0.19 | 20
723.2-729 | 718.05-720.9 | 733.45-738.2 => -0.21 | 20.1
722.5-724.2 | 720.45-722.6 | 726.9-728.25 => 0.10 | 20.1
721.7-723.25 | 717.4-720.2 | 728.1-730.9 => 0.11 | 20.6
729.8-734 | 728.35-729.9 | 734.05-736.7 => 0.17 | 21.1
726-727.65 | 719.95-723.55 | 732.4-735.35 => -0.12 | 19.8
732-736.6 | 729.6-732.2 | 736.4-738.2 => -0.05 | 20.2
